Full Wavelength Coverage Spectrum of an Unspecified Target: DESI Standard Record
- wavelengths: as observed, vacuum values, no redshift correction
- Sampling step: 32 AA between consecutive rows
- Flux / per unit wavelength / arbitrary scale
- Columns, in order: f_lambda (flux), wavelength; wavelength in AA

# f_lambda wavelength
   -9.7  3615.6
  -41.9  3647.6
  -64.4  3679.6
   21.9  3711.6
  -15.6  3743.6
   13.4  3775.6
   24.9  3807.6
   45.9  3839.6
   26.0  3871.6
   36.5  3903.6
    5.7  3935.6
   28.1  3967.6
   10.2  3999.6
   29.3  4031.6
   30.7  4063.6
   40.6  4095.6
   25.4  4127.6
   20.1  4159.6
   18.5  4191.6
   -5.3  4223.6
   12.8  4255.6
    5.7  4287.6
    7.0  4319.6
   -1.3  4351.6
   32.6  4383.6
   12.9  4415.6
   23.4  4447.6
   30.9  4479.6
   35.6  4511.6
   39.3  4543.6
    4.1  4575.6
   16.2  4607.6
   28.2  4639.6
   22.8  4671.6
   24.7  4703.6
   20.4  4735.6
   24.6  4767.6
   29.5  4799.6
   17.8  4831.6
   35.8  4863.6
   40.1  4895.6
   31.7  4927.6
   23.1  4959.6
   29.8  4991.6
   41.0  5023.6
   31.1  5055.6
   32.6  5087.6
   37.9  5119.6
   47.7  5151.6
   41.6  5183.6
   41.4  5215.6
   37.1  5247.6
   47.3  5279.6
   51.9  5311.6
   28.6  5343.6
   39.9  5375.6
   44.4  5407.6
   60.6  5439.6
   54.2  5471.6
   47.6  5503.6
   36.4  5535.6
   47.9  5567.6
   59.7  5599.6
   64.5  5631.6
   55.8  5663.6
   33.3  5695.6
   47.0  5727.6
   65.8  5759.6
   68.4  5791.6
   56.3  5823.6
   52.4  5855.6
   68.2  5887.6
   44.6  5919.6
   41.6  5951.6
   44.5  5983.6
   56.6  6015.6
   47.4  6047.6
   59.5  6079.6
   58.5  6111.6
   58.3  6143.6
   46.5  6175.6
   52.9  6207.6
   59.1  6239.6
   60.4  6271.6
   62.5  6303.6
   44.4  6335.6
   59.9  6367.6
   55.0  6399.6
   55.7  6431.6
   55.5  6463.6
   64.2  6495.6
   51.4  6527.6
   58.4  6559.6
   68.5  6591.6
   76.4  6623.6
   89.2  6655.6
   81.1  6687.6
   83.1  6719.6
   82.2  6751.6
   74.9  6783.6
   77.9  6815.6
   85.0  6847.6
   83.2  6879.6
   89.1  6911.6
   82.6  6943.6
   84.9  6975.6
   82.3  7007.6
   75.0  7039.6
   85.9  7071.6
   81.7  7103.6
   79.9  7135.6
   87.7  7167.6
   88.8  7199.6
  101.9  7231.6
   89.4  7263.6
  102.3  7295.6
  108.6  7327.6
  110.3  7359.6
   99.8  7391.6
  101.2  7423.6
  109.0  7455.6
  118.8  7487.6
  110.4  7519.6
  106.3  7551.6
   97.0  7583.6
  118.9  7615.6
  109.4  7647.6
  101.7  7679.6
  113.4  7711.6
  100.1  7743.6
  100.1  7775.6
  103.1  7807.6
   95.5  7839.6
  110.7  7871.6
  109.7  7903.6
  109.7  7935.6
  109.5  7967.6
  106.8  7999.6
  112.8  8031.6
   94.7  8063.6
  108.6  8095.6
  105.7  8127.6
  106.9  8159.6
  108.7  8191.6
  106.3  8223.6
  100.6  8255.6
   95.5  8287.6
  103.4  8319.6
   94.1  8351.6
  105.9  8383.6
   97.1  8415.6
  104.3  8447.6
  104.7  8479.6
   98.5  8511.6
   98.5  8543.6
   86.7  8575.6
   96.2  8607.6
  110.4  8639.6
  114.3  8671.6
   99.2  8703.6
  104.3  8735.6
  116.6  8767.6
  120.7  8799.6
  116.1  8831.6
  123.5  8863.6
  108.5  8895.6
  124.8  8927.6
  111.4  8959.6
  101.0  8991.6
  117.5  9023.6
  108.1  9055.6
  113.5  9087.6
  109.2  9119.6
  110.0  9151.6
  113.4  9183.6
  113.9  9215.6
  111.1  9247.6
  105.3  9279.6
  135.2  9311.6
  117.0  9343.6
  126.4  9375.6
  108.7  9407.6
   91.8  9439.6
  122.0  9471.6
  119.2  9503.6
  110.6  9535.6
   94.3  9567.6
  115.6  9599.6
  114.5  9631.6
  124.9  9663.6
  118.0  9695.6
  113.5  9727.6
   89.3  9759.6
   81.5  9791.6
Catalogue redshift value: 0.656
